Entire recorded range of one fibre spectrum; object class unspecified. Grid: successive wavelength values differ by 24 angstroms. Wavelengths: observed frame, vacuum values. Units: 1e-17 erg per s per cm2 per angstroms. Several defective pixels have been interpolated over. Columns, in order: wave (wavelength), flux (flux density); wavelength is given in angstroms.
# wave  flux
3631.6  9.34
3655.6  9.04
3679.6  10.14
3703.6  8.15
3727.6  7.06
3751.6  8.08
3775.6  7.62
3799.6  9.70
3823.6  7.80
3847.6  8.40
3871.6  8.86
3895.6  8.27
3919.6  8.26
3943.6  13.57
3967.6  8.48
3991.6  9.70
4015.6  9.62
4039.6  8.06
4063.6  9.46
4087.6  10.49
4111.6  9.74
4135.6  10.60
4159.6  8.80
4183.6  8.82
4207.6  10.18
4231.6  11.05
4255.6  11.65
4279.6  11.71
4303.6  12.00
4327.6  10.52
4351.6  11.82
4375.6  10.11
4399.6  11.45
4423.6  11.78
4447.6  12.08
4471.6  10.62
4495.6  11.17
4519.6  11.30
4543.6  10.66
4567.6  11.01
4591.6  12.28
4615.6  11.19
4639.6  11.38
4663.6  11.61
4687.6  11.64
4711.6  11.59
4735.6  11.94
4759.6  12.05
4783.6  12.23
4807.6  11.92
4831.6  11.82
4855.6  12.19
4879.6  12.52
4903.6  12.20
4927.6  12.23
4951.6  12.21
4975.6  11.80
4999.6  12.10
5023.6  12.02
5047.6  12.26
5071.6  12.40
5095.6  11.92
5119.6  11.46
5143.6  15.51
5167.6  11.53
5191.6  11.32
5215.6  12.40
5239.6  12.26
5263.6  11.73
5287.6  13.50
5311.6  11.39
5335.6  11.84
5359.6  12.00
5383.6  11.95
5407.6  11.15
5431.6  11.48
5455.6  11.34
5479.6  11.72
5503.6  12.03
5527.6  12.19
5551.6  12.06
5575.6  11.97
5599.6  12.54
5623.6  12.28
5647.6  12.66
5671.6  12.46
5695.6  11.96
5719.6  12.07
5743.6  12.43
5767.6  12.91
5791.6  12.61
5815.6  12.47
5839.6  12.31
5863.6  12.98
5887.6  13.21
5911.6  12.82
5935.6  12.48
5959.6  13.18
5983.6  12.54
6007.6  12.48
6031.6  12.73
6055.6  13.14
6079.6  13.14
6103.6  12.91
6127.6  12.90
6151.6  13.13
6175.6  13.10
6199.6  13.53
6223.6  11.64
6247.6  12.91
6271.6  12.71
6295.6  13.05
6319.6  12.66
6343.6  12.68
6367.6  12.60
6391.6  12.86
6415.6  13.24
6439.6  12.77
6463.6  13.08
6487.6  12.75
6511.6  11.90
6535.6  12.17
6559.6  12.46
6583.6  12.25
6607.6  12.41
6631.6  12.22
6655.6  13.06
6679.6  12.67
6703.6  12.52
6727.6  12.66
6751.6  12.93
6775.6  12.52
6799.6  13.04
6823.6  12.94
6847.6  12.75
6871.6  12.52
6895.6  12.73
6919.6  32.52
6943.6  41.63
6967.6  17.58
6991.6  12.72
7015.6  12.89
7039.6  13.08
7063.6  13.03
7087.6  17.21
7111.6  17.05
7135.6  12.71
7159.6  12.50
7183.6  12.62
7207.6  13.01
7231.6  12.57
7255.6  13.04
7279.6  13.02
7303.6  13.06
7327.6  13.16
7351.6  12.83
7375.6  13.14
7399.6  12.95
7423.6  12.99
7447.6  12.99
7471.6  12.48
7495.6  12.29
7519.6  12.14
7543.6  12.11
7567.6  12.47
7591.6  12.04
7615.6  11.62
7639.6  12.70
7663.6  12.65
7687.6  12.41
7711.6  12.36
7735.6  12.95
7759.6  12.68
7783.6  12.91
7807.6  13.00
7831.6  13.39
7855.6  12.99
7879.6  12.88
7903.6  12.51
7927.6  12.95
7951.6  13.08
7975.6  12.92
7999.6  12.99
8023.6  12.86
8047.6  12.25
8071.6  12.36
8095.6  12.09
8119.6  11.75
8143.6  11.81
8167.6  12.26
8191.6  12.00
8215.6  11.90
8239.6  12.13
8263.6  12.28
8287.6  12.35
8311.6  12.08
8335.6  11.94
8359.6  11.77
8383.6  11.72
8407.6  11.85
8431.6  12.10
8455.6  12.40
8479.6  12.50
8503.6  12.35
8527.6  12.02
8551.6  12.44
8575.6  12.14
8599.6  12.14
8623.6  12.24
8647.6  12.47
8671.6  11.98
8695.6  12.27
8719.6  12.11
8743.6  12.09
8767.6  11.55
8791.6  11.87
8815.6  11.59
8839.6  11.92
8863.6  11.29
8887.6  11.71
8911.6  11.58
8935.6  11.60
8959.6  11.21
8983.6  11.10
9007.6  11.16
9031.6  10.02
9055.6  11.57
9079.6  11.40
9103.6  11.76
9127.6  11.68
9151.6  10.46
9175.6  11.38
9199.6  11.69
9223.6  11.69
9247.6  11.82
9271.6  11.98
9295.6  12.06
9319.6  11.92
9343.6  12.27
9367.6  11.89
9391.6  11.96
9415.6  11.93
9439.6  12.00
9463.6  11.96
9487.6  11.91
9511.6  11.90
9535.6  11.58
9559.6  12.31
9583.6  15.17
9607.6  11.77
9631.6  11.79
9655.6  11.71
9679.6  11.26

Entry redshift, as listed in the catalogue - 0.06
